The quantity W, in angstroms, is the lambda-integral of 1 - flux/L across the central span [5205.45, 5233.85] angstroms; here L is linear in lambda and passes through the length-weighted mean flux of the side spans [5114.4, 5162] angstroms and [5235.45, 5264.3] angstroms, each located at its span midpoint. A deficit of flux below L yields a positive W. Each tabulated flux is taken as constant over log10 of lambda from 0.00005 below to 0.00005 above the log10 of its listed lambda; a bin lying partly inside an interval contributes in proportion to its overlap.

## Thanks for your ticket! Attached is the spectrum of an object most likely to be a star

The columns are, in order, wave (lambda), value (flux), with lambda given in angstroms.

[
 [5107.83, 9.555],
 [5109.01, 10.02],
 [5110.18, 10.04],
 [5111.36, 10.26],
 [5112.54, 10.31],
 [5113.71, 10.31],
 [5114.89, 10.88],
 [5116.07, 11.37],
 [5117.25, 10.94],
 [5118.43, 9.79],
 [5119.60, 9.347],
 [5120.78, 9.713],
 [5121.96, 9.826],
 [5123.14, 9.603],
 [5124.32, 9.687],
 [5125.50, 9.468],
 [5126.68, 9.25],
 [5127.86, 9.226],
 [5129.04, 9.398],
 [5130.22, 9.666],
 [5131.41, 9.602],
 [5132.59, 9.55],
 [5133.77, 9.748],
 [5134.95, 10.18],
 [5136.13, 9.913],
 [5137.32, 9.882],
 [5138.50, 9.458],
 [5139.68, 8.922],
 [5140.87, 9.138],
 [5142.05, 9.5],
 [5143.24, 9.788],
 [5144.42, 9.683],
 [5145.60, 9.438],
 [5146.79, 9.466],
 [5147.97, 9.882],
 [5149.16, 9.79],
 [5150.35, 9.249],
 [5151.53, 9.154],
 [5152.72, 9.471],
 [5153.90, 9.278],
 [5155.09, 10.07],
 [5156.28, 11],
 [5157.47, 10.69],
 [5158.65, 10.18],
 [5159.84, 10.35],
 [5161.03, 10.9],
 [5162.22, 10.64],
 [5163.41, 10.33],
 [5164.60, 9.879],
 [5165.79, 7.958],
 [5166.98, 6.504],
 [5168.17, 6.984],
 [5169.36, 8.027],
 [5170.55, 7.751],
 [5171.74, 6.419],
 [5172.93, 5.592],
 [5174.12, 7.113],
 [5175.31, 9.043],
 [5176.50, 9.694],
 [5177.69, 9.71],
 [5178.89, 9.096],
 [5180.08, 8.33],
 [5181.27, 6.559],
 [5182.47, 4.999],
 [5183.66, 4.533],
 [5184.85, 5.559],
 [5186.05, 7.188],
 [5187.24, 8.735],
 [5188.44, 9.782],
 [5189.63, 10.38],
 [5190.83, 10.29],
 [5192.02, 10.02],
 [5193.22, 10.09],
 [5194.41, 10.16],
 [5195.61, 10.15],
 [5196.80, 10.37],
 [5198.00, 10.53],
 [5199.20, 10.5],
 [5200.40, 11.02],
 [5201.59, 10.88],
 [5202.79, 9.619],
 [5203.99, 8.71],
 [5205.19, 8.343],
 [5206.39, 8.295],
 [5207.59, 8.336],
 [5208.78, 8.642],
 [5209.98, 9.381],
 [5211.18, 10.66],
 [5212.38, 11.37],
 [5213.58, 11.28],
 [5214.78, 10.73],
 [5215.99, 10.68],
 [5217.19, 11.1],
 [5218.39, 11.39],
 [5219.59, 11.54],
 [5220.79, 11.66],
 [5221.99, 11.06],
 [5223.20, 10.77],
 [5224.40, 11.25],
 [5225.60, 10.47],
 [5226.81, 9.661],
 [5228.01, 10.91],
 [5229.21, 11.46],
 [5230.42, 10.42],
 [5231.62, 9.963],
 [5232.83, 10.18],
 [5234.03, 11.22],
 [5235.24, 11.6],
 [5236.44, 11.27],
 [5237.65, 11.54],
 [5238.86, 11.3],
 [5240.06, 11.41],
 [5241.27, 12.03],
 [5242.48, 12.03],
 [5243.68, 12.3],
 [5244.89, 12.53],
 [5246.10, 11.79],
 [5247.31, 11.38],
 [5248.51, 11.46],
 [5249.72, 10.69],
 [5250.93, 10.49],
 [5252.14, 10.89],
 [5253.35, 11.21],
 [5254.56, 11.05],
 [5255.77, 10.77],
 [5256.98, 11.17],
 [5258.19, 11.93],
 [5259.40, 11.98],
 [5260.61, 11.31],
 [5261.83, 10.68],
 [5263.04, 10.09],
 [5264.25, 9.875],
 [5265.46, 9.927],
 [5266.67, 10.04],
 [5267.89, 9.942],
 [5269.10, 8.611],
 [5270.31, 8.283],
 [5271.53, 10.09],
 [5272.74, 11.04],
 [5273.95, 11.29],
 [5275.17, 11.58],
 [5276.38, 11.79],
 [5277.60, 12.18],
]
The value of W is 1.2 angstroms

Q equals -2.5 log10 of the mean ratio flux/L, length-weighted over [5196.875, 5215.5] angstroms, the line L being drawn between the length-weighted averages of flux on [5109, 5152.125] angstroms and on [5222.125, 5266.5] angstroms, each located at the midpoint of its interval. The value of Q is 0.08 mag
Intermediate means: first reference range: 9.77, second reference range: 11.1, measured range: 9.9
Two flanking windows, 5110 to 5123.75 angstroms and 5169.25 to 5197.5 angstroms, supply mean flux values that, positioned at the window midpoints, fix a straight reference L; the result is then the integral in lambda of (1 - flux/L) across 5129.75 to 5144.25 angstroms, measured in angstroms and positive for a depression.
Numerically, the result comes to 0.0 angstroms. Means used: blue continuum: 10.2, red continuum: 8.33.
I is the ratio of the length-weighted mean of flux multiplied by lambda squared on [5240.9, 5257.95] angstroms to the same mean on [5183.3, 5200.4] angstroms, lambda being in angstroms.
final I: 1.26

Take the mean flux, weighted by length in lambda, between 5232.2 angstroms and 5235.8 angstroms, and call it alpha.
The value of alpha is 11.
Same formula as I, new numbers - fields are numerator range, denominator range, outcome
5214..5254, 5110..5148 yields 1.19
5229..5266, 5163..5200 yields 1.35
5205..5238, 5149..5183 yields 1.23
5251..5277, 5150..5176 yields 1.24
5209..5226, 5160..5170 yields 1.24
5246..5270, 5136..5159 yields 1.15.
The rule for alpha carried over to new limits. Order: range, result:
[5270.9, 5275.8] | 11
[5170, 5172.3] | 7.08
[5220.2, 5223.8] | 11.2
